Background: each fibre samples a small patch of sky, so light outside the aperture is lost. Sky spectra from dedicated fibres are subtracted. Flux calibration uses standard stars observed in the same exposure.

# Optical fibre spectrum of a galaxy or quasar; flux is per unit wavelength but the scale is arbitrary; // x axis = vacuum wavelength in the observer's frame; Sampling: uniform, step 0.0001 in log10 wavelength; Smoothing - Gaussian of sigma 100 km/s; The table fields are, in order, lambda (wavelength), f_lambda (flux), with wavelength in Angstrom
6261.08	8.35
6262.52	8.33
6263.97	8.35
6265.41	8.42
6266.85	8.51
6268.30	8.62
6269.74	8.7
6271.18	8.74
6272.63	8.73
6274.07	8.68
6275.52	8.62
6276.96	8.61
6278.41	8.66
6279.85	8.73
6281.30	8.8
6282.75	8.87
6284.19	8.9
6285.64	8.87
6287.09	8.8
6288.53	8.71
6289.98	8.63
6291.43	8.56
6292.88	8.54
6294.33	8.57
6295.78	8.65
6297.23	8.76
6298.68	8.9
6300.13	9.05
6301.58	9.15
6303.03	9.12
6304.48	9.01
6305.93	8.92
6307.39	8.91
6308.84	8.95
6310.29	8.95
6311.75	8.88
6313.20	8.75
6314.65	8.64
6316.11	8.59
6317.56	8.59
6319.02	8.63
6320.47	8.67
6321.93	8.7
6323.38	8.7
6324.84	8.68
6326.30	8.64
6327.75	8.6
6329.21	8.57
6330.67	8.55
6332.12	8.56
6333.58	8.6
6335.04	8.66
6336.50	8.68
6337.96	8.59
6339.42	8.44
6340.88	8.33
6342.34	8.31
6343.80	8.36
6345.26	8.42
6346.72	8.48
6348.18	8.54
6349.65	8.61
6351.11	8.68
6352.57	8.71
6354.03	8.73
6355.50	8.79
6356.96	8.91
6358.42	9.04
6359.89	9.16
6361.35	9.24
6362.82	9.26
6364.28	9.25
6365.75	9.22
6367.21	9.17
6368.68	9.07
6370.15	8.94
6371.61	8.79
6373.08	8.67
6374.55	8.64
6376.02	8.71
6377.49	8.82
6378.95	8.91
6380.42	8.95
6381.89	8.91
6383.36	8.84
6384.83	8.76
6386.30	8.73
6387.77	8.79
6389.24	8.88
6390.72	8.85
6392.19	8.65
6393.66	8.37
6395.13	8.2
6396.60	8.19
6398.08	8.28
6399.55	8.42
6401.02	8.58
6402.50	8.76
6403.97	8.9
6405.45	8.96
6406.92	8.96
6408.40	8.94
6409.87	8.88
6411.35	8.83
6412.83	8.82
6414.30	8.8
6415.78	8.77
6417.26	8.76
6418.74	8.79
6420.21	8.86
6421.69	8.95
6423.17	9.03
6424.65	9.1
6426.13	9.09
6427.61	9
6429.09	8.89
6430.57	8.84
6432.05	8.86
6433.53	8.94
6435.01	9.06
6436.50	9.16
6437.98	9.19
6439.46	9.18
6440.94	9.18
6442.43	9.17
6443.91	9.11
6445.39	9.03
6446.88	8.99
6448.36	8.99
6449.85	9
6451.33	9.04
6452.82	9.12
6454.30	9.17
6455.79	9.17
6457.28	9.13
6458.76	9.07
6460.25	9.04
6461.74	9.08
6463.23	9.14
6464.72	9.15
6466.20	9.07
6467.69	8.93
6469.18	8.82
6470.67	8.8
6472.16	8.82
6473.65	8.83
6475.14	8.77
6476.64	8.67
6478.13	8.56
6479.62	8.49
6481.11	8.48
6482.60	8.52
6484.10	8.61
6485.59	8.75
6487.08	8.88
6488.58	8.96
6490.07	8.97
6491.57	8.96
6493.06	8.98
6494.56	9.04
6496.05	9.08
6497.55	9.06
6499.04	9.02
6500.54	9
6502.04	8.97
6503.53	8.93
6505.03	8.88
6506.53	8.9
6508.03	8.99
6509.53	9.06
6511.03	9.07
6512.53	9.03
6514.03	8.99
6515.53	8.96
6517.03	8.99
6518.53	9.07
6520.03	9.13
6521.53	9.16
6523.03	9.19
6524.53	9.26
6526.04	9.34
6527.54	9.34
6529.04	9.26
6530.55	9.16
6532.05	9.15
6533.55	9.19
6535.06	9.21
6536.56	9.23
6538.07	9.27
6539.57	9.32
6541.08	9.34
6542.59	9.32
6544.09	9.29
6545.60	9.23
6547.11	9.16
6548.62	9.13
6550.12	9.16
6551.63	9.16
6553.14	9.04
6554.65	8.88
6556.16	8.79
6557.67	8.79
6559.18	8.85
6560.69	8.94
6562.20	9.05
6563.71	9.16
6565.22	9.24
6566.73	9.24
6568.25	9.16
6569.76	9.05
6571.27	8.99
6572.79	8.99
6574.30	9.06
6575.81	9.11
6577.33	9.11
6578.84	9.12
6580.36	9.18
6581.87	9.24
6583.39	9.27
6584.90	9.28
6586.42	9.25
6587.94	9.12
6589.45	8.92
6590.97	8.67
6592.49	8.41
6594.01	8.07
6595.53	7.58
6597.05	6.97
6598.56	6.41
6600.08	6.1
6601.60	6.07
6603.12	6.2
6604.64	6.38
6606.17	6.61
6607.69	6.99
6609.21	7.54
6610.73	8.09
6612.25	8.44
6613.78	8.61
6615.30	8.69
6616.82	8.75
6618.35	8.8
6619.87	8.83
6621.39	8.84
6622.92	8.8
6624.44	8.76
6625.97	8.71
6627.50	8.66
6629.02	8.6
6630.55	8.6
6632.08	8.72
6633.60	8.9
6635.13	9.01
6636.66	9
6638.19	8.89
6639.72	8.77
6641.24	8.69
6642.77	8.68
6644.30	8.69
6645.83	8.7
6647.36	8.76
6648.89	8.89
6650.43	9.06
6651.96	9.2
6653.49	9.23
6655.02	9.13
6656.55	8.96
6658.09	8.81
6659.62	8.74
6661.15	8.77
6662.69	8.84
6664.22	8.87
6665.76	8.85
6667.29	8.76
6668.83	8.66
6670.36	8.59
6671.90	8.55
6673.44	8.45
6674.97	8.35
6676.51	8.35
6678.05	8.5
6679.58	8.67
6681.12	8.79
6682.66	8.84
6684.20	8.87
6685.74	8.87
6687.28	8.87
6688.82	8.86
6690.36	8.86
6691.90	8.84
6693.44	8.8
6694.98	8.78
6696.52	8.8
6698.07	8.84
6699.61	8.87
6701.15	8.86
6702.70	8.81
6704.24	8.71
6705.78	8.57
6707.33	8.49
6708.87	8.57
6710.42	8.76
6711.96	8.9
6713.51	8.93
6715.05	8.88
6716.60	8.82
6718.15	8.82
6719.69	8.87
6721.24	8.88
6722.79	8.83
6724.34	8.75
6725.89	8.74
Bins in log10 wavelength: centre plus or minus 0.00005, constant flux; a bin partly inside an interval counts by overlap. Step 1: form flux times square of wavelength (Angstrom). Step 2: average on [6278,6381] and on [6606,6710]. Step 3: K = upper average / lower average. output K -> 1.10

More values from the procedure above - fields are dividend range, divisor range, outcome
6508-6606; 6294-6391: 1.07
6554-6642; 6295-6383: 1.05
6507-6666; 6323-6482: 1.05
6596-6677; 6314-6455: 1.03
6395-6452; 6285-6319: 1.05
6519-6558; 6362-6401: 1.10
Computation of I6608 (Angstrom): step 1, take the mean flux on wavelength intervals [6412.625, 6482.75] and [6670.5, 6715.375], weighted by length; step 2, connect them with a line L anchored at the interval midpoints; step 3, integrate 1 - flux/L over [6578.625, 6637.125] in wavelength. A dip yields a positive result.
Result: 3.7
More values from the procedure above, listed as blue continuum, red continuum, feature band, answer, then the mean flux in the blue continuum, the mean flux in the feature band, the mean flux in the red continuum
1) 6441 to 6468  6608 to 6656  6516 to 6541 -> -0.8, 9.08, 9.21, 8.73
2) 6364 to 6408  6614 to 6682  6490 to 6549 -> -2.3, 8.77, 9.12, 8.77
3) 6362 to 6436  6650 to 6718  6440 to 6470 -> -0.8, 8.83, 9.07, 8.78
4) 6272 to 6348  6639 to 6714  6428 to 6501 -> -1.9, 8.7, 8.95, 8.78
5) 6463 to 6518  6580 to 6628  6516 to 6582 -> -5.0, 8.89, 9.14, 8.12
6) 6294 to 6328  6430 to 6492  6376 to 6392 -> 0.1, 8.8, 8.83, 8.94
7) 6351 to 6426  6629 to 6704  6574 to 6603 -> 1.6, 8.83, 8.31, 8.79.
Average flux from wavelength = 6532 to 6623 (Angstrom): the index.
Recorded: 8.61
